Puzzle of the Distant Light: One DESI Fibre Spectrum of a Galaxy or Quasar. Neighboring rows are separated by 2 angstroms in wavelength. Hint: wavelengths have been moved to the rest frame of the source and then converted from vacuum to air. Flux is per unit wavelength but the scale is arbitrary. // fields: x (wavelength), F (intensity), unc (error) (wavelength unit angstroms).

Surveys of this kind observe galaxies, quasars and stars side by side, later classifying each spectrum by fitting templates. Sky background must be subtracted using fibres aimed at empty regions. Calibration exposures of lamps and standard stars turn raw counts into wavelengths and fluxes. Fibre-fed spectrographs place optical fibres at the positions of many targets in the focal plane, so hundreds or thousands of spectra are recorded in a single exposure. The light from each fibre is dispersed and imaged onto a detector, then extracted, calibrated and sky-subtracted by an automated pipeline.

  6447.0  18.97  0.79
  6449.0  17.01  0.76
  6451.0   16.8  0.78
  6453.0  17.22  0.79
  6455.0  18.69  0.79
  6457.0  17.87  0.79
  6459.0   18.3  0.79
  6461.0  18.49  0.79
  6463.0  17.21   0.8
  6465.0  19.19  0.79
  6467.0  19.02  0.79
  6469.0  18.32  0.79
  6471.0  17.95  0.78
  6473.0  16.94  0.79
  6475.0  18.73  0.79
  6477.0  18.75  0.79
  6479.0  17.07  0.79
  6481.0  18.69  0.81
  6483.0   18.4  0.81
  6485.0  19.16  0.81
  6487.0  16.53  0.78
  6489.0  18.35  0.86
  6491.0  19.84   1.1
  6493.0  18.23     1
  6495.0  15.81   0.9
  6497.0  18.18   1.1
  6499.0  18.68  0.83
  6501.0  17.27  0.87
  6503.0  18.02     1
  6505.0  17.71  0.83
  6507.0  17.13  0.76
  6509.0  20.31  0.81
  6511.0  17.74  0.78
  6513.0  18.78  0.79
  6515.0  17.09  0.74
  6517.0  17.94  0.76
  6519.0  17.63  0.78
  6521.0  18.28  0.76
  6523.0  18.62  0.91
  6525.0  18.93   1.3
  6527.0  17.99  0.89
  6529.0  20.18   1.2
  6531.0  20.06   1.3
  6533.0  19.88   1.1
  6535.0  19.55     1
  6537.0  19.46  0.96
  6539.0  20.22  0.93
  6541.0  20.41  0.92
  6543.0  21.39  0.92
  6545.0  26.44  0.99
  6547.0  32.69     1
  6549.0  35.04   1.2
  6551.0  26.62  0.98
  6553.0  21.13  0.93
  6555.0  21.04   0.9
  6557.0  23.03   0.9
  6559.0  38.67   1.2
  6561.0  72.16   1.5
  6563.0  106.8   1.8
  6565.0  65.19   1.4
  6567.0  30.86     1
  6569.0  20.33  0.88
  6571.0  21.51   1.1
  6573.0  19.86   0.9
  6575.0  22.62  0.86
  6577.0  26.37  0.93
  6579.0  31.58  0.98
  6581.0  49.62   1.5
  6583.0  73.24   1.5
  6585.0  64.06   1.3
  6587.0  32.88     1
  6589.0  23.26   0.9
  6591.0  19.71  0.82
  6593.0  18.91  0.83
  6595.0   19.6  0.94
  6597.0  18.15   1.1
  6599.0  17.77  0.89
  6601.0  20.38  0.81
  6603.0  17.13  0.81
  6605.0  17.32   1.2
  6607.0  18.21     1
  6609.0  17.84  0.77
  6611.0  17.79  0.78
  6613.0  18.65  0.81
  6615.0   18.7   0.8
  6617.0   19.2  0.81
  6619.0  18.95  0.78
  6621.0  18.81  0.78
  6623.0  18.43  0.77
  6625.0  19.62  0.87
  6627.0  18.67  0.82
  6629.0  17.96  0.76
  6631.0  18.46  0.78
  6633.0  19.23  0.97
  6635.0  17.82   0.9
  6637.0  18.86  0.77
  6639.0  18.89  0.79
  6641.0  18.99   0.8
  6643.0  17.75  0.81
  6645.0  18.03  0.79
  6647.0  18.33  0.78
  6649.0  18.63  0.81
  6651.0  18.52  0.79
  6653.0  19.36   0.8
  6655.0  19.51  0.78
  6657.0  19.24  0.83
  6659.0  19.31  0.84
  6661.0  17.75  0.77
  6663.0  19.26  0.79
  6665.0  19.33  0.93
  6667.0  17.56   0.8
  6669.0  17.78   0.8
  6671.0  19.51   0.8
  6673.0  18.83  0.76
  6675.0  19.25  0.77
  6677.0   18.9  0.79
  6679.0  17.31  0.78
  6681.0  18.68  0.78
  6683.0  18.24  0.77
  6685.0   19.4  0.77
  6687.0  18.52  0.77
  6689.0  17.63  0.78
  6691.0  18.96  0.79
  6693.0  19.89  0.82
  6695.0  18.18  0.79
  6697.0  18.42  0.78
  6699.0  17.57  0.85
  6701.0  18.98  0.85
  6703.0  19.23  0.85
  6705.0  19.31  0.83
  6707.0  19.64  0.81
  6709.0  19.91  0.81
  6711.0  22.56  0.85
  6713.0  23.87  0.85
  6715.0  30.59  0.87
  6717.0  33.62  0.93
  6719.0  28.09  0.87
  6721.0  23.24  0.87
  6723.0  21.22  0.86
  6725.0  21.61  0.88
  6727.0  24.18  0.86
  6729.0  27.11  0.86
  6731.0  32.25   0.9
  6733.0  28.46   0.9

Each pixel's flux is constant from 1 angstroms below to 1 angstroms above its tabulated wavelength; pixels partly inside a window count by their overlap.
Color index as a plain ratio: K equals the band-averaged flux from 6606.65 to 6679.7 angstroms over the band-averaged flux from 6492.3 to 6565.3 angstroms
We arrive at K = 0.73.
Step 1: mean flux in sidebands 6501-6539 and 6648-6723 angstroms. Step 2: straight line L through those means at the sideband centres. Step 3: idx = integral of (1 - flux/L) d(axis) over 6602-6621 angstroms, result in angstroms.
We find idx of 1.2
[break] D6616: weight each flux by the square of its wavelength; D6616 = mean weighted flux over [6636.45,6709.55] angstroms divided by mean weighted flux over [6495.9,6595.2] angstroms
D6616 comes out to 0.7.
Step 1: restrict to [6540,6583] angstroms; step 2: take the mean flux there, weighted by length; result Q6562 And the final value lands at 35.8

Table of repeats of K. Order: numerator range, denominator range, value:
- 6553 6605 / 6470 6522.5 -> 1.90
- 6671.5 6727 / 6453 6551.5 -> 1.07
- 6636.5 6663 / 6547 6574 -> 0.49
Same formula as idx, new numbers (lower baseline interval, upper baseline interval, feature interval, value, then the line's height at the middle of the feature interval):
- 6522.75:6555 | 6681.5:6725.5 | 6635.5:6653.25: 2.58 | 21.7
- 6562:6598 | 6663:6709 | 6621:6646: 8.24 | 27.7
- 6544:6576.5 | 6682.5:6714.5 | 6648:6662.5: 3.45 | 24.8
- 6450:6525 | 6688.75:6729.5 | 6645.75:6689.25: 5.42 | 21.4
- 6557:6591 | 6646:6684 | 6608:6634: 9.85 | 30.1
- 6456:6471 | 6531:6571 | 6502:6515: 3.87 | 25.9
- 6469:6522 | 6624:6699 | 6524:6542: -1.43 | 18.2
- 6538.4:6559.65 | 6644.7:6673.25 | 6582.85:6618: -1.83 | 22.6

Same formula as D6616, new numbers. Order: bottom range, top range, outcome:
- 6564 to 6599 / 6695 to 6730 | 0.73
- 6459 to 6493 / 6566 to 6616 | 1.49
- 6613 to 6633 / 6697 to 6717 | 1.19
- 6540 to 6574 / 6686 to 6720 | 0.63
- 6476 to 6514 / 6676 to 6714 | 1.13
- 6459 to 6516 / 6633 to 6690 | 1.08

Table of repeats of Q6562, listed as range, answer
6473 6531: 18.2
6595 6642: 18.5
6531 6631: 27.9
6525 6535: 19.5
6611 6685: 18.7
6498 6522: 18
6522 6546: 20.3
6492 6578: 25.5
